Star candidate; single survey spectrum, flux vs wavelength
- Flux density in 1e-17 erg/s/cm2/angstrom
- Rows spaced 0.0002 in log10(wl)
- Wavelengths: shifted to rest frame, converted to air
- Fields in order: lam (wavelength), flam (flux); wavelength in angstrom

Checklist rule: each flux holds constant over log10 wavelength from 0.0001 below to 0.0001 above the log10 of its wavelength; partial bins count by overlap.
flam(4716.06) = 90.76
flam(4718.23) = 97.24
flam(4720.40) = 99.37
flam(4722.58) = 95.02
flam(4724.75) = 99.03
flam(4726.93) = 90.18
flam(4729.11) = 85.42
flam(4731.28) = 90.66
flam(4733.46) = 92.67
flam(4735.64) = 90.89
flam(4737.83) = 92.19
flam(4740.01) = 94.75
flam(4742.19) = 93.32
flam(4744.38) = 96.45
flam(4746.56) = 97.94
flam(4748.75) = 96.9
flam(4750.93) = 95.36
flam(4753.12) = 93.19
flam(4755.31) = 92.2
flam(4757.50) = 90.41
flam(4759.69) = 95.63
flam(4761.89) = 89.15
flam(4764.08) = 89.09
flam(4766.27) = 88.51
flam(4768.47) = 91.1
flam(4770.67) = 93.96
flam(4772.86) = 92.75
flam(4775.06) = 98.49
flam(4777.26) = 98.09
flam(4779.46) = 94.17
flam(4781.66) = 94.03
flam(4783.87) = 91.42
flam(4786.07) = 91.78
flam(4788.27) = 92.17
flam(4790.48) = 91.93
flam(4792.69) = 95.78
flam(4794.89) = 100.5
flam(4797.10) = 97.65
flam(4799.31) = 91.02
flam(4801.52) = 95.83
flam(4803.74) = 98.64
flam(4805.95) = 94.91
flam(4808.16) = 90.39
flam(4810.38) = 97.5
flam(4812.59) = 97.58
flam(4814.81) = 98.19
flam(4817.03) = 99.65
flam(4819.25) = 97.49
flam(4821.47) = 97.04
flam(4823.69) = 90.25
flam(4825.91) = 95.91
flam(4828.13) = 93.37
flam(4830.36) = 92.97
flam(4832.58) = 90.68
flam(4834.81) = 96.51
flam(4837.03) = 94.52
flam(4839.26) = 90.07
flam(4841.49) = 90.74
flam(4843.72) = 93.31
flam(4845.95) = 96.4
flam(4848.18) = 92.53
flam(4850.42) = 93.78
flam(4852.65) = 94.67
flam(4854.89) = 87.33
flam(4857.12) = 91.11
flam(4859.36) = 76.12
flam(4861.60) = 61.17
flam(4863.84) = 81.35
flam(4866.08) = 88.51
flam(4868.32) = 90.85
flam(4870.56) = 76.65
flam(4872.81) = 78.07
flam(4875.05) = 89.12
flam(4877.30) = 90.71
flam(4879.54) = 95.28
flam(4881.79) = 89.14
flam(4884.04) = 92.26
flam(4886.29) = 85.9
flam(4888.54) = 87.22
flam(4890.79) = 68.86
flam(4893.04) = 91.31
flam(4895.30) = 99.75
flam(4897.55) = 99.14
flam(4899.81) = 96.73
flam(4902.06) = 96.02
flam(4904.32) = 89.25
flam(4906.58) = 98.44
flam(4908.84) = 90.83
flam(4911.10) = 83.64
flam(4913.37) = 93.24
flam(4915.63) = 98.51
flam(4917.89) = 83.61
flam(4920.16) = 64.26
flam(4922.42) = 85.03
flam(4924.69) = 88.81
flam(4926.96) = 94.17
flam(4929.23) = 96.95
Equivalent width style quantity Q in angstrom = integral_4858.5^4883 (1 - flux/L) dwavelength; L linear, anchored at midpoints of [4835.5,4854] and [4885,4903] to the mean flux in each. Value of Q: 2.2 angstrom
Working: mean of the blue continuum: 93.3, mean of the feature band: 83.5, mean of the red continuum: 90.6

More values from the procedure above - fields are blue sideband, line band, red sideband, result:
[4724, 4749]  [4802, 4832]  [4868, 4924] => -1.6 angstrom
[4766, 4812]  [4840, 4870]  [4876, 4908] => 1.7 angstrom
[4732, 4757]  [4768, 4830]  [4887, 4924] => -1.8 angstrom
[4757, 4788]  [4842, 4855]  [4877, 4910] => -0.2 angstrom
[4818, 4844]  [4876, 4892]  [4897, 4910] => 1.3 angstrom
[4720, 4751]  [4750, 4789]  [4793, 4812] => 0.8 angstrom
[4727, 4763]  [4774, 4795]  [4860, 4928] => -0.7 angstrom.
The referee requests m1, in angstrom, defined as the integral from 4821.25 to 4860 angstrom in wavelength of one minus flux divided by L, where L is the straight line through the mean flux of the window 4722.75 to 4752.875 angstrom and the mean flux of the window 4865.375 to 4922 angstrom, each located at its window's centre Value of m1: -0.78 angstrom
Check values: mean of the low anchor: 93.6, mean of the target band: 92.2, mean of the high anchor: 88.7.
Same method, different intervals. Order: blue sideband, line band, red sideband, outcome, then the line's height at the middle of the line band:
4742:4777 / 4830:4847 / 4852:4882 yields -1.2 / 87.1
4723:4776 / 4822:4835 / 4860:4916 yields -0.4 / 90.3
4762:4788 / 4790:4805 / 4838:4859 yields -0.6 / 92.5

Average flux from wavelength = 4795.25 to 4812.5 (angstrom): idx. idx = 95.5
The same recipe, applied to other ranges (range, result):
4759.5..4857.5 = 94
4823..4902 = 89.3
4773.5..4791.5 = 94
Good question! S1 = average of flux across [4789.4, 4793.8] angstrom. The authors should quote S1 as 94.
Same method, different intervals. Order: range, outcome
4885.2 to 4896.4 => 86.6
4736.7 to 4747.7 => 94.9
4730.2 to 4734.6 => 91.7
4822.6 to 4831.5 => 93.2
